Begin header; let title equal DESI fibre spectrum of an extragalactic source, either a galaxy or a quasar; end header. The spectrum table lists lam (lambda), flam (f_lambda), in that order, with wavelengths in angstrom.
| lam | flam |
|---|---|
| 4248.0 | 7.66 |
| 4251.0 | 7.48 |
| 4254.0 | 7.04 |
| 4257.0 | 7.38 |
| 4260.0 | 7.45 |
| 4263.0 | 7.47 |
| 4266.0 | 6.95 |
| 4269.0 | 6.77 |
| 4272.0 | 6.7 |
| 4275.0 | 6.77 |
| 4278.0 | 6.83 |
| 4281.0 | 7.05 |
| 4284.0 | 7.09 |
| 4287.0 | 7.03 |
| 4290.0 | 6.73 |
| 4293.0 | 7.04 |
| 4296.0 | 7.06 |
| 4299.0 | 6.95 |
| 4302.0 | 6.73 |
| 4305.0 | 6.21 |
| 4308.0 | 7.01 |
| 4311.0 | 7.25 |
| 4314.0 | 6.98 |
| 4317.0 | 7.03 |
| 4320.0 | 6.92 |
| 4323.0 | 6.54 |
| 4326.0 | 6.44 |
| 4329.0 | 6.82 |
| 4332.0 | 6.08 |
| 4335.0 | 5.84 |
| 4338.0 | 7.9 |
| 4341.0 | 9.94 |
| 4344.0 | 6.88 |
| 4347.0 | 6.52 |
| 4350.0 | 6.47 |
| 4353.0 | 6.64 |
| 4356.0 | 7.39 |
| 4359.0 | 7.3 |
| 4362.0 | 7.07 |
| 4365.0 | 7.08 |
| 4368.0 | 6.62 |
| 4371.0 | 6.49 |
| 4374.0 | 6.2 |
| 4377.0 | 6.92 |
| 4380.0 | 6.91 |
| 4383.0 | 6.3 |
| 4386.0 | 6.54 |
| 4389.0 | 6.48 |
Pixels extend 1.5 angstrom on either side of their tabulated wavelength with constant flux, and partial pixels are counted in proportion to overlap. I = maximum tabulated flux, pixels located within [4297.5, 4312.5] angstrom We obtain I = 7.25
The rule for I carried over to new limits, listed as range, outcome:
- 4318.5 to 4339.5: 7.9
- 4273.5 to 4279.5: 6.83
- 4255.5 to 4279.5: 7.47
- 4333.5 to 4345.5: 9.94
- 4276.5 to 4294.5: 7.09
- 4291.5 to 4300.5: 7.06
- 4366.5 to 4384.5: 6.92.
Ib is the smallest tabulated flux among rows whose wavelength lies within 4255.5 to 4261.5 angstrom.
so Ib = 7.38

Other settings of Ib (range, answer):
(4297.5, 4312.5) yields 6.21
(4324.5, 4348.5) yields 5.84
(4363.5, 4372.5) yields 6.49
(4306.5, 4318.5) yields 6.98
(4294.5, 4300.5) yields 6.95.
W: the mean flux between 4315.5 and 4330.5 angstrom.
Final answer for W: 6.75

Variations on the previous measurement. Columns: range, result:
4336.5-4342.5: 8.92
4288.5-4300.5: 6.95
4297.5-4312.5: 6.83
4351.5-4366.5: 7.1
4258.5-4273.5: 7.07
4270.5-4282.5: 6.84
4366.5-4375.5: 6.44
